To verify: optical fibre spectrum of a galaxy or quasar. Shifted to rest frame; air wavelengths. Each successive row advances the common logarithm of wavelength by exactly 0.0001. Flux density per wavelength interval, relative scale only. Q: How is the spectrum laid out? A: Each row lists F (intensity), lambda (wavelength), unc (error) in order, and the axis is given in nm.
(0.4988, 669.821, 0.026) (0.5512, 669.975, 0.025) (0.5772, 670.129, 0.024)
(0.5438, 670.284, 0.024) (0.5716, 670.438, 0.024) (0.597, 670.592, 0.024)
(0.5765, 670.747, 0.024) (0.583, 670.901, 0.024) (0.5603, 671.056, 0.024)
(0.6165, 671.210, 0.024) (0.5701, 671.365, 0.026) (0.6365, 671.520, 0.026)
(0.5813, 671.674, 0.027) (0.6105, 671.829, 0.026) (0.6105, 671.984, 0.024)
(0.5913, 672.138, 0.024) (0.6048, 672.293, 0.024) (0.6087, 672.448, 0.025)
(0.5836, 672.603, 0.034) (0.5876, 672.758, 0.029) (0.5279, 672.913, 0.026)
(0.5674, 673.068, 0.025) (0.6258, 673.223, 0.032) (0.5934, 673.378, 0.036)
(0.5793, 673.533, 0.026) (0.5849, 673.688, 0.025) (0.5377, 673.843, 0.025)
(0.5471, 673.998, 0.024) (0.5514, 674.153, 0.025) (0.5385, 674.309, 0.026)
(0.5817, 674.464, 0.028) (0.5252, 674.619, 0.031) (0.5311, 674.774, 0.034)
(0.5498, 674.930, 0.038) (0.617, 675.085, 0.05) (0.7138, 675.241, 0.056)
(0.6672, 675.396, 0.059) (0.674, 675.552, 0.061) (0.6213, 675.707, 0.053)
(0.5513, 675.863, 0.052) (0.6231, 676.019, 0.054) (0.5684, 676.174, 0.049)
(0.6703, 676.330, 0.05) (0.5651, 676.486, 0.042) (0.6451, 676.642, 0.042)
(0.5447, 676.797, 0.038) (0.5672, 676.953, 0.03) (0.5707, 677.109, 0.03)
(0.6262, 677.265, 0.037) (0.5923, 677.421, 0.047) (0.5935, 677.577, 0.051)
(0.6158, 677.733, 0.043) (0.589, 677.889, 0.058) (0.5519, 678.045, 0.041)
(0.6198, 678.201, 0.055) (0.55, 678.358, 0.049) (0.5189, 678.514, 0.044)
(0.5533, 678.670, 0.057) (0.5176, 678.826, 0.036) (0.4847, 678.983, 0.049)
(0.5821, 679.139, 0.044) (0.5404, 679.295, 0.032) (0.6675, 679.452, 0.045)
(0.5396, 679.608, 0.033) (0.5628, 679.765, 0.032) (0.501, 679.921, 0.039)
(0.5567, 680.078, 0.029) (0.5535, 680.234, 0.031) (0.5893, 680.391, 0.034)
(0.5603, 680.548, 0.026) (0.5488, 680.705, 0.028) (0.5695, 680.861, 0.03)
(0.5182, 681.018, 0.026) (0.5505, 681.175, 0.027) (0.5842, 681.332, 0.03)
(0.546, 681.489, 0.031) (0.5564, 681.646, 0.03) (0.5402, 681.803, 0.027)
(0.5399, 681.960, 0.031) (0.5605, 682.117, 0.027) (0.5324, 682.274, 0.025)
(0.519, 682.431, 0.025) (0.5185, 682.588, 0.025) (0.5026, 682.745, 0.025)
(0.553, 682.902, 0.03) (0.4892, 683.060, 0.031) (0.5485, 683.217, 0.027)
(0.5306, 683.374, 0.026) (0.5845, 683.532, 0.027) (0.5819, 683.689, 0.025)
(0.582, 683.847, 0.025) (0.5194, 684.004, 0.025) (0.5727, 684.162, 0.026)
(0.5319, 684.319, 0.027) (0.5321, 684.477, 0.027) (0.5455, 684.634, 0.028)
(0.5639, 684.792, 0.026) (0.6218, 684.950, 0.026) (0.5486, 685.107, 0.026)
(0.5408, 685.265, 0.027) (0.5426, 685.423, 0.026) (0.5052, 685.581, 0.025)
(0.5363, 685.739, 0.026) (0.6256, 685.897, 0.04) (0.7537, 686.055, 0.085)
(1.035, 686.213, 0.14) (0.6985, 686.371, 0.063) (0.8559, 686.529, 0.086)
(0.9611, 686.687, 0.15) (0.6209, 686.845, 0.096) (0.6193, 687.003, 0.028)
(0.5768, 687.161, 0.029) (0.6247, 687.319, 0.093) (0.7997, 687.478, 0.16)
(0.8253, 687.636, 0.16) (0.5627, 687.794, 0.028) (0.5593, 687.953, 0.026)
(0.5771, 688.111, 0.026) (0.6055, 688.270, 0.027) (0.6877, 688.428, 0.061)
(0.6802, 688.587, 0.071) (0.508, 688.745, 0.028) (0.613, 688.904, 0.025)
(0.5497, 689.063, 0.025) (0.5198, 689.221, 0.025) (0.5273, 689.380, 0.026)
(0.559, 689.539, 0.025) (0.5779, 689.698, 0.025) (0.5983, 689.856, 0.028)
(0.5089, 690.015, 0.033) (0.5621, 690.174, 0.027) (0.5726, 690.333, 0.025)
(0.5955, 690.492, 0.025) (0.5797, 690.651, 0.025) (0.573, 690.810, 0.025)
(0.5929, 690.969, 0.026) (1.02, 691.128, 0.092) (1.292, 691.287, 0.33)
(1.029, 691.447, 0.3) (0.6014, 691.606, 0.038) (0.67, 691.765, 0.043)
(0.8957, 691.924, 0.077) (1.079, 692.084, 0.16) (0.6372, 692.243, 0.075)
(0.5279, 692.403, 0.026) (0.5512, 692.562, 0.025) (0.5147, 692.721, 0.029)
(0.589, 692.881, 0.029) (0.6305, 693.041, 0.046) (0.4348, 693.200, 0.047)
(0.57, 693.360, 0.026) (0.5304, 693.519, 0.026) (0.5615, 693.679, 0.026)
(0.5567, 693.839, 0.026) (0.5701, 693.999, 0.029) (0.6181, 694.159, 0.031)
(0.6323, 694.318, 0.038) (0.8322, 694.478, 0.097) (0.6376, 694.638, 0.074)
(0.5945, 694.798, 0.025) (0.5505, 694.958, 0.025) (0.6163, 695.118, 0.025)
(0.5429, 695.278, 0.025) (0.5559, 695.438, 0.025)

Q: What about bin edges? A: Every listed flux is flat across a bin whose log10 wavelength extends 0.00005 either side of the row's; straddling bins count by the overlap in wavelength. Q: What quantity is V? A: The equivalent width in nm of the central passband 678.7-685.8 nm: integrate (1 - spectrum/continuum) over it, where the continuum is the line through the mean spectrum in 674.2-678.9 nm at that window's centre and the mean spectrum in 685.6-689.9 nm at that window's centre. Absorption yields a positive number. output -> 0.83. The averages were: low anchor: 0.588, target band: 0.548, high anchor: 0.652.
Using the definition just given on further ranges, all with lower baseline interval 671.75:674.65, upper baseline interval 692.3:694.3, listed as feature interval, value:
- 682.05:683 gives 0.065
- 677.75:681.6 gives 0.093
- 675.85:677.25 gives -0.046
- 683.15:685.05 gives 0.025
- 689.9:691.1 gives -0.062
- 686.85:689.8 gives -0.246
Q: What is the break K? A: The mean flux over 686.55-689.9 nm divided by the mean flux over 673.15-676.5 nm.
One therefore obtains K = 1.06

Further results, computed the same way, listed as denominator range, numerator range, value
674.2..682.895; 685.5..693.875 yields 1.15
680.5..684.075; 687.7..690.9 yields 1.06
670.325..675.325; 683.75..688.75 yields 1.09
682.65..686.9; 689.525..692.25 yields 1.19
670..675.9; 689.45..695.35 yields 1.11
